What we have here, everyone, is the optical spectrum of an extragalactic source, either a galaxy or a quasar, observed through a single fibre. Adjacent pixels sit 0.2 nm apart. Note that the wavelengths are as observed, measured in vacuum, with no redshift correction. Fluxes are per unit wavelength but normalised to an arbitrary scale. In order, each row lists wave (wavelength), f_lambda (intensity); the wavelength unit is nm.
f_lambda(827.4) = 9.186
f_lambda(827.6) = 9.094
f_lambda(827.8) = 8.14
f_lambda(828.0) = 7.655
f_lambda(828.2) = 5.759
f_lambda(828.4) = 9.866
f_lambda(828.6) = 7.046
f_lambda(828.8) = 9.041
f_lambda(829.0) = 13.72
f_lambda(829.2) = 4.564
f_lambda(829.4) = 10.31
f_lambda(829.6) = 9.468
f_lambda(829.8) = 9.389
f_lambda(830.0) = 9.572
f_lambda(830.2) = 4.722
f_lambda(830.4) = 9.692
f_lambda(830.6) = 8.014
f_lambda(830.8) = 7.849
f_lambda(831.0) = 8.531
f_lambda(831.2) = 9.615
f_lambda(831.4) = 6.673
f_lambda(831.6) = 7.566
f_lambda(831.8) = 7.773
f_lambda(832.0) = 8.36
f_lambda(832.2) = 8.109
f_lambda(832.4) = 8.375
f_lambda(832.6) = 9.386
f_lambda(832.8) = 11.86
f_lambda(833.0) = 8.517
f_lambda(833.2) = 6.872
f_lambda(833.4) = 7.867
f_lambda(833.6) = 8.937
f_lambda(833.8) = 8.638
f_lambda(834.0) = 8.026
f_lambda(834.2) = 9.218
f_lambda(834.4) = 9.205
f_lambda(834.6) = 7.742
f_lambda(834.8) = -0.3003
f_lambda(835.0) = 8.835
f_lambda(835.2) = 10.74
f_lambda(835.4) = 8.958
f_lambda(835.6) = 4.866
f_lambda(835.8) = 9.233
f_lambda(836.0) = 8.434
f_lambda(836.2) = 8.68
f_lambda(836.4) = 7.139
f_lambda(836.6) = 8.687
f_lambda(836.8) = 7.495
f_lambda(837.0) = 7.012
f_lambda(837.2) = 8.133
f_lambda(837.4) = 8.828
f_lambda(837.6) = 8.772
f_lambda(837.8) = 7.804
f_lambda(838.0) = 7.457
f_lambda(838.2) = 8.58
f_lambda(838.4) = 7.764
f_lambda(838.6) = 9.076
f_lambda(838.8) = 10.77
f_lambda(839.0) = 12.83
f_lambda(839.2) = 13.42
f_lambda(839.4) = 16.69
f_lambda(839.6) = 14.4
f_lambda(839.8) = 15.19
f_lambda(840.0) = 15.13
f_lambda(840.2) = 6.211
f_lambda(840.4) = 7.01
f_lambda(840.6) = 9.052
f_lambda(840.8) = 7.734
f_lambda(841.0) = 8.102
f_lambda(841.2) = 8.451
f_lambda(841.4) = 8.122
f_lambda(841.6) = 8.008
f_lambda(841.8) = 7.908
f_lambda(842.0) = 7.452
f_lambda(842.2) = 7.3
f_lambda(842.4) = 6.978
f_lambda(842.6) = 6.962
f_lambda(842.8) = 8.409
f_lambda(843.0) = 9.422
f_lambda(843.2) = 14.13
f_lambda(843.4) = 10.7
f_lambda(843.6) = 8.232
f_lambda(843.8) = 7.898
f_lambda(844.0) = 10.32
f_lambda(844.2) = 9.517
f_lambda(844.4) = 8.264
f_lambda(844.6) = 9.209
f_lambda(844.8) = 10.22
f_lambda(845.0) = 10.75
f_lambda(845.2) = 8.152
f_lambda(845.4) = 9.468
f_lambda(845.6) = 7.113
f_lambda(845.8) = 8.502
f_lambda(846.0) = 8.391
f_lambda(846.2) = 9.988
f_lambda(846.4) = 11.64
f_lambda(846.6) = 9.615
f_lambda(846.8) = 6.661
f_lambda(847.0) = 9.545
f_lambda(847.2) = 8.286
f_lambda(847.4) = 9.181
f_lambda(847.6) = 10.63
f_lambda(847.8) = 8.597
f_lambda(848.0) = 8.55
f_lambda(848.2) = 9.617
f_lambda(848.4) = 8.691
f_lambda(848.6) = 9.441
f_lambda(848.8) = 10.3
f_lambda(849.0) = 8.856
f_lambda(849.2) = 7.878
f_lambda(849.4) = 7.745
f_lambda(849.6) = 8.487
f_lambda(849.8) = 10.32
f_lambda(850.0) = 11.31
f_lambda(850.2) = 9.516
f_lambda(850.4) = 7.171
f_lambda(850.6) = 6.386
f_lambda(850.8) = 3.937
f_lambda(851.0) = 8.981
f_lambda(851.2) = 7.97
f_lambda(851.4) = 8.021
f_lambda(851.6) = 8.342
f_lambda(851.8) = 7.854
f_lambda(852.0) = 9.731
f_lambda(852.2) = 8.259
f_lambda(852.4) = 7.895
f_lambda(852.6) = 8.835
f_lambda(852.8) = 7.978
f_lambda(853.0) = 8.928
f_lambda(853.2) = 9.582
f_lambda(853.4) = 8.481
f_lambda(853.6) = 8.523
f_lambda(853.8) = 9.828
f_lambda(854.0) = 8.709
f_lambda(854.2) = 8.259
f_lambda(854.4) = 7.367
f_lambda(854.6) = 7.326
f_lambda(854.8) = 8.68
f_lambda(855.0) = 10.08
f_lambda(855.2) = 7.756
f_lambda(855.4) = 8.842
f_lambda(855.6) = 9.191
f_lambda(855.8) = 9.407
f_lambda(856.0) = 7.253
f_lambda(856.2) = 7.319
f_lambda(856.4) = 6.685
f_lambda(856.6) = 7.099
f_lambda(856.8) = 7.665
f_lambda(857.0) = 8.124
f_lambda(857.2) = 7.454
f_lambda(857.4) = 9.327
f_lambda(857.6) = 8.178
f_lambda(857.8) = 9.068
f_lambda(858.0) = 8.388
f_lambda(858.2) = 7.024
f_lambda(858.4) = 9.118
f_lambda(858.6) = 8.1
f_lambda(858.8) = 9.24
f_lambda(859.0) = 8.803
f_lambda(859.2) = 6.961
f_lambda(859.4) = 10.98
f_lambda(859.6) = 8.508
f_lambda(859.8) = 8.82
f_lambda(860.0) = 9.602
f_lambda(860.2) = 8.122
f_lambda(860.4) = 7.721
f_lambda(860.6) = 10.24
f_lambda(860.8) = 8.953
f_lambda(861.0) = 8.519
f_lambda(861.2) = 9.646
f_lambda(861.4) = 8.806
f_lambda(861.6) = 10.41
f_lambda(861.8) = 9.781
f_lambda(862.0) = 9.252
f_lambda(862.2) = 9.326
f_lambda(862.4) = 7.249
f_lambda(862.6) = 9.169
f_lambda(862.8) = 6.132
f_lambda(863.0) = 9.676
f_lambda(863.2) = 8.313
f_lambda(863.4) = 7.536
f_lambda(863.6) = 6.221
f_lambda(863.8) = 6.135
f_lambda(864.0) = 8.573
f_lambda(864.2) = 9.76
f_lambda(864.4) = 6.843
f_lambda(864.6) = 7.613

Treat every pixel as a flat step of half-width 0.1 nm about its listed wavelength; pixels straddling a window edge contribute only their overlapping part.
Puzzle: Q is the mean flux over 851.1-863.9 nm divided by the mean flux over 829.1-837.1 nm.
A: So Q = 1.0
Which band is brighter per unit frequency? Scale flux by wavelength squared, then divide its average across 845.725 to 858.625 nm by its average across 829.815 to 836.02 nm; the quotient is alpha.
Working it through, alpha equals 1.10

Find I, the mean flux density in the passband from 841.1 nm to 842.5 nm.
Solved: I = 7.75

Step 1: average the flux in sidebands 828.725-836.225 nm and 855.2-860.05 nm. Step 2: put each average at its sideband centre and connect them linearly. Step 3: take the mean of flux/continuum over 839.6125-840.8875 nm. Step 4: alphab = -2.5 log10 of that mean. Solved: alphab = -0.24 mag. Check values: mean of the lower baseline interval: 8.34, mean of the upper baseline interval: 8.36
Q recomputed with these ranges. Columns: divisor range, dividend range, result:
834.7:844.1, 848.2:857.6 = 0.93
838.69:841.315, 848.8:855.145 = 0.76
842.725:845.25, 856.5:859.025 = 0.85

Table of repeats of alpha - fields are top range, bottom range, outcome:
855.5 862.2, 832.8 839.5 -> 1.05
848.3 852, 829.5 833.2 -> 1.04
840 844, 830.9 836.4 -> 1.07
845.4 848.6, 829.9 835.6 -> 1.15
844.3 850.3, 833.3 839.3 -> 1.12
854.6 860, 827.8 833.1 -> 1.05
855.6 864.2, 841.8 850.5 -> 0.96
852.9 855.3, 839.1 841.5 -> 0.83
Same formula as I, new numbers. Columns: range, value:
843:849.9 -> 9.26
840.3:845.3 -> 8.73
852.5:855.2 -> 8.63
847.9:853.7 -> 8.54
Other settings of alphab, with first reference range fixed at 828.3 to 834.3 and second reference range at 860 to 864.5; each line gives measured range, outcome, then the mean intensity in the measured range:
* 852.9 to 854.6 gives -0.01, 8.63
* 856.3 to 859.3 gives 0.06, 8.08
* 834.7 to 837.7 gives 0.12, 7.7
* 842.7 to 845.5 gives -0.13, 9.62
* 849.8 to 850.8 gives 0.03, 8.3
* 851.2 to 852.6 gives 0.02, 8.36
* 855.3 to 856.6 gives 0.06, 8.04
